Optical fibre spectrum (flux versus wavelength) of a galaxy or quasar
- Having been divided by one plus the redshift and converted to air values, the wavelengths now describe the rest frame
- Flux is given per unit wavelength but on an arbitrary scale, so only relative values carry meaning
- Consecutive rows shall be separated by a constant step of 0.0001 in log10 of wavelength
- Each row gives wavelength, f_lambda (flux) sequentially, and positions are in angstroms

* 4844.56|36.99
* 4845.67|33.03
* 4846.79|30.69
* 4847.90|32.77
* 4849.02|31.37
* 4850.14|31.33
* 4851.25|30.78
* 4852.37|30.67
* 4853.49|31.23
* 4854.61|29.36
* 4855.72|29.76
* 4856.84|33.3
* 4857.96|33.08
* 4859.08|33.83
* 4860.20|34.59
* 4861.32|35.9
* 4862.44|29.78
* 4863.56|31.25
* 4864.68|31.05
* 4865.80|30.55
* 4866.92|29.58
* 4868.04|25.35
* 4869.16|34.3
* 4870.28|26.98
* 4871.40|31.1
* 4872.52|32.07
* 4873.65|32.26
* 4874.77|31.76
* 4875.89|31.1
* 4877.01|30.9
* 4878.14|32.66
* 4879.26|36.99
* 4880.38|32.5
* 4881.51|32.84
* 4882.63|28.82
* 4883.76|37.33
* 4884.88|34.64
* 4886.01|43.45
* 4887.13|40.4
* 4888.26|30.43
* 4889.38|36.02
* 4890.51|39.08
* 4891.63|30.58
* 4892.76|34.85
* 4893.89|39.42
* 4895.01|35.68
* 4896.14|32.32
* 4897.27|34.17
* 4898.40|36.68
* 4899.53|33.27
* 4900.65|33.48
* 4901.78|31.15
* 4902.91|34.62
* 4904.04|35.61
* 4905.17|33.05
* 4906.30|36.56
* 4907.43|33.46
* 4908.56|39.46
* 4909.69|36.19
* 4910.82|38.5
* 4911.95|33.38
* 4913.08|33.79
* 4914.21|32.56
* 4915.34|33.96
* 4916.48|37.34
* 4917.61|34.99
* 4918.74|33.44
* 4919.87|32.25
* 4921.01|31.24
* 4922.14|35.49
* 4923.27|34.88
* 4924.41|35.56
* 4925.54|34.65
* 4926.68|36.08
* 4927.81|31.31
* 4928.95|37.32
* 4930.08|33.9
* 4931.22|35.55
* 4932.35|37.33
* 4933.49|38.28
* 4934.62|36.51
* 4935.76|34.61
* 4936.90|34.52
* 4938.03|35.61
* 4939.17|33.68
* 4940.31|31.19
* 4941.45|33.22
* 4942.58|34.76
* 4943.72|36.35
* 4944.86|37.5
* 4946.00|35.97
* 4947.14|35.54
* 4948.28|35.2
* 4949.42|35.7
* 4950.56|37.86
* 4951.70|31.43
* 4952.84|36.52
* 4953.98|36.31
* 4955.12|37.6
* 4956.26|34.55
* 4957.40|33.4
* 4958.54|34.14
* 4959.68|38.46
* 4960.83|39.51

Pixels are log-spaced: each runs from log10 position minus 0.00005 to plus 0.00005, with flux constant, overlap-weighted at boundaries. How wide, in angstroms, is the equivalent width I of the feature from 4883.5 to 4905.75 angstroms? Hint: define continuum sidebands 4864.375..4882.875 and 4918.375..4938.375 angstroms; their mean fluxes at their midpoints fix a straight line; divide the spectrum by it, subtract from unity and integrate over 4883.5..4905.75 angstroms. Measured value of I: -1.8 angstroms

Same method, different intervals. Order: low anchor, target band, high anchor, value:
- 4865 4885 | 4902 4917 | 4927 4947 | -0.7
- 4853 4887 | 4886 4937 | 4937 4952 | -1.9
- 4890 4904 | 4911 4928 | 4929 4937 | 0.6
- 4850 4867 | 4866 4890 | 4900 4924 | -0.1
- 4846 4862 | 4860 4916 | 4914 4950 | -0.7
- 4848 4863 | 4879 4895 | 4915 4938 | -1.1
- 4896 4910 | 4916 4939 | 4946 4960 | 0.0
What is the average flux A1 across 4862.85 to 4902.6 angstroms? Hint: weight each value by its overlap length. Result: 33.3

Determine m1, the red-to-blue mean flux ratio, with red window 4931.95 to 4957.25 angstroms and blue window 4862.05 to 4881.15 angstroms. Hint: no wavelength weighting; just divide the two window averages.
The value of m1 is 1.13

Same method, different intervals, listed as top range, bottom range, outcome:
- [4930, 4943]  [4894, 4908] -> 1.02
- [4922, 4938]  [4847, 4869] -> 1.13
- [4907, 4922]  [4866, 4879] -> 1.12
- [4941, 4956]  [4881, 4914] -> 1.02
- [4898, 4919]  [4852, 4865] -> 1.09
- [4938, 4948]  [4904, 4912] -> 0.97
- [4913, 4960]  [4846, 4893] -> 1.08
